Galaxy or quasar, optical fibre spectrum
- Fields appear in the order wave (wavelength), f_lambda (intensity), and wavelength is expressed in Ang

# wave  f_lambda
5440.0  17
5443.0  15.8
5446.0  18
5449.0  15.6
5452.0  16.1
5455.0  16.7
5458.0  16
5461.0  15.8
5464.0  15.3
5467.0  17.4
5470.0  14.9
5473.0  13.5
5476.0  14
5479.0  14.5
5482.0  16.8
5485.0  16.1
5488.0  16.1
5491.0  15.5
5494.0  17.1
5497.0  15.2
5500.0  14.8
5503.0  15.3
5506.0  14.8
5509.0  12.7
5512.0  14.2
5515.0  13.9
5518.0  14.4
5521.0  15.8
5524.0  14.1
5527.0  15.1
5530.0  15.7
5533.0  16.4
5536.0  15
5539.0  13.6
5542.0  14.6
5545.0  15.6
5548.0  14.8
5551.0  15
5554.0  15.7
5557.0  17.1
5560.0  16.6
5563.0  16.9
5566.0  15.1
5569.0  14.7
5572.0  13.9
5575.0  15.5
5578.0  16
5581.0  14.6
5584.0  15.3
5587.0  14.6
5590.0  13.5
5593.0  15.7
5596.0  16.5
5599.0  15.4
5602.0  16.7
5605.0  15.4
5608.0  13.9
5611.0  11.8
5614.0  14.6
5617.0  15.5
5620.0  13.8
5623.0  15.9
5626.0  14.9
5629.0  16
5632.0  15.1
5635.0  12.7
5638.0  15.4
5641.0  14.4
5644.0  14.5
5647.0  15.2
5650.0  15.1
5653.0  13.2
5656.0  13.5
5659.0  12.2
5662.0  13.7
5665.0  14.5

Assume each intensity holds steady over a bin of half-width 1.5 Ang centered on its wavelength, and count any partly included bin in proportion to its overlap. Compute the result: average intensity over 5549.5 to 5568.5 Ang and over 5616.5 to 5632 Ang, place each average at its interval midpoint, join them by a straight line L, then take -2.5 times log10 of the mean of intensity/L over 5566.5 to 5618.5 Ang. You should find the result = 0.05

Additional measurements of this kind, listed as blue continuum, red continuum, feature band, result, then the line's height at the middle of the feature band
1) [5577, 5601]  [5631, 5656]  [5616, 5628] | -0.02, 14.7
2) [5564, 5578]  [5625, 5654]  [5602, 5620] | 0.03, 14.8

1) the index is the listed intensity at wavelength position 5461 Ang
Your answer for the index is 15.8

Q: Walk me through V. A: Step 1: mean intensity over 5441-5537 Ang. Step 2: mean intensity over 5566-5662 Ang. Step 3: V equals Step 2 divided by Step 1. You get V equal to 0.95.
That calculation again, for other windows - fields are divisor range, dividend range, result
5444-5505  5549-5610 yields 0.98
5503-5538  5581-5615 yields 1.01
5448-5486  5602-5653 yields 0.94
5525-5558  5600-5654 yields 0.96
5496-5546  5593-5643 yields 1.01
